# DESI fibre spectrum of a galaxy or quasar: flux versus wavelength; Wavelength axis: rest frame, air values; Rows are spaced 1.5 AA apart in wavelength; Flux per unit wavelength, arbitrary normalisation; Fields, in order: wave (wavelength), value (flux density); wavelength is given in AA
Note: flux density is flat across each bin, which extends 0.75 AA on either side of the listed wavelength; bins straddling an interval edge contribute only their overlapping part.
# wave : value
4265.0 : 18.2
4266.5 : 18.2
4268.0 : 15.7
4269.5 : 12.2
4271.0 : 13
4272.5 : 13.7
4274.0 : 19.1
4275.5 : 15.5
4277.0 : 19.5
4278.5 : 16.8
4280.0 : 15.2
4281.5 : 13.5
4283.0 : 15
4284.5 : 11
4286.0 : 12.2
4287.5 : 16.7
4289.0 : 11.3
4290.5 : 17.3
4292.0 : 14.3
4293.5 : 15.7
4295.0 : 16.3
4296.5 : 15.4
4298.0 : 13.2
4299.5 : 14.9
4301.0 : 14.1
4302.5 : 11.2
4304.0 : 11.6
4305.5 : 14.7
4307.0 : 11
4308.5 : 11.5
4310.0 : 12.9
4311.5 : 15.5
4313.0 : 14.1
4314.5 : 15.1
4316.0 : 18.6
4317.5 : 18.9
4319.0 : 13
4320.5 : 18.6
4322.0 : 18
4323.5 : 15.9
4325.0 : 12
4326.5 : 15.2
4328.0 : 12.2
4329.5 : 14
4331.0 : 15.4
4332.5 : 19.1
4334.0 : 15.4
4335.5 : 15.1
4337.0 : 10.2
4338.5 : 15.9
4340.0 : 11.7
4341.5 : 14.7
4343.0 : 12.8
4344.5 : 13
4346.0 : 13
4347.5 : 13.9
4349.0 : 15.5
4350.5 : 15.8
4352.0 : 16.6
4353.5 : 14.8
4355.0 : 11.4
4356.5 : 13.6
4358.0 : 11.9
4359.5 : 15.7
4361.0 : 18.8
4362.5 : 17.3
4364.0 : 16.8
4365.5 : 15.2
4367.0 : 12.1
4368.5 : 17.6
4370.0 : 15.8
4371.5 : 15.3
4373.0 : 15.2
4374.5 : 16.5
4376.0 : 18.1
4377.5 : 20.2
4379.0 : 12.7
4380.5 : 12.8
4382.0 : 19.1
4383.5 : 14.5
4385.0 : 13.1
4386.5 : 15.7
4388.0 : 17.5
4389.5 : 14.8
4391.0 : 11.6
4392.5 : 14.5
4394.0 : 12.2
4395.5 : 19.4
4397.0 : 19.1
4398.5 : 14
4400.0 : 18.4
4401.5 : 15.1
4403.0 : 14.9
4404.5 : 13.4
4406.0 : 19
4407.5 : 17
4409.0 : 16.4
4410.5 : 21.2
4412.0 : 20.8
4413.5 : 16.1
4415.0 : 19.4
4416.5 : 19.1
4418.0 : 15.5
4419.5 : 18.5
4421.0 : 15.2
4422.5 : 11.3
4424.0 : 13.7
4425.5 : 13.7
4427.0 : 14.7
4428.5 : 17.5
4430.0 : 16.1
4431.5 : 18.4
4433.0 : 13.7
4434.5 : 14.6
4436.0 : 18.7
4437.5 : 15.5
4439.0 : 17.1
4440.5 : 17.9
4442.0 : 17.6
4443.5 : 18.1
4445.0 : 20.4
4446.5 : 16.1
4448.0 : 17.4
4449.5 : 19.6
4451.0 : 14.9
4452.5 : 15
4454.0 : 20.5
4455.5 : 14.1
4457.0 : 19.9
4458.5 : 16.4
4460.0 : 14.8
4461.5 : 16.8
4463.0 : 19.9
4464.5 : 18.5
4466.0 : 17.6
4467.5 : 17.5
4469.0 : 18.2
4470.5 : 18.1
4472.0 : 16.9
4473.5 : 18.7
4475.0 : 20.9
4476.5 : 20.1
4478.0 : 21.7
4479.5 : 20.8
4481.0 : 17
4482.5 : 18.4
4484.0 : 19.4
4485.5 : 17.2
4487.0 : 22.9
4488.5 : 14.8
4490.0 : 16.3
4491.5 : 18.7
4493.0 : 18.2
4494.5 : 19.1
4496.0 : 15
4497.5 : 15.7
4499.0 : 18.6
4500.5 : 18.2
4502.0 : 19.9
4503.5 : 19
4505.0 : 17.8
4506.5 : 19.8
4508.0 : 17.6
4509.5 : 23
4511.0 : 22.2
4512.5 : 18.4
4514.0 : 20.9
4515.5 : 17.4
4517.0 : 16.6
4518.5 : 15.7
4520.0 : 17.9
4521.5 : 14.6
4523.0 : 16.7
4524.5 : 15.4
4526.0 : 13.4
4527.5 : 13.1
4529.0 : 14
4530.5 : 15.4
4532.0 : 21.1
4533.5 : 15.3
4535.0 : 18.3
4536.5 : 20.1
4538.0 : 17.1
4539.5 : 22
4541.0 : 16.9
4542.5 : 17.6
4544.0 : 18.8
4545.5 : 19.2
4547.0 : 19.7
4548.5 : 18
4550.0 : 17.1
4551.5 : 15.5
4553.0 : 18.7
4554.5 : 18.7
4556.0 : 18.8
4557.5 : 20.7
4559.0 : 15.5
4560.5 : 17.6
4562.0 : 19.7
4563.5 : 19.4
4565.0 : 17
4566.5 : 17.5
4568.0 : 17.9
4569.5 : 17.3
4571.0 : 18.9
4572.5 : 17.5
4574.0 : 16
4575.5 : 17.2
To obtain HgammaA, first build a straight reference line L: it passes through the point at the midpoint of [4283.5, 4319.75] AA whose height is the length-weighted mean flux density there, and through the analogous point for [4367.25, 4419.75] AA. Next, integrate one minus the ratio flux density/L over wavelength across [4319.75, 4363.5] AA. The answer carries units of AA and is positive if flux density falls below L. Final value 1.1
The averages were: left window 14.2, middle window 14.8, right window 16.4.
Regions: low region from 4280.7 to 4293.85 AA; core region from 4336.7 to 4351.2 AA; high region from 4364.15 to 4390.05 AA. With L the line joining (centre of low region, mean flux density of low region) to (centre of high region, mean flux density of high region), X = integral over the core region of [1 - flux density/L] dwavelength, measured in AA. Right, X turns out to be 1.3 AA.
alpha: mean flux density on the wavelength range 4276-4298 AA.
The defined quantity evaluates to 15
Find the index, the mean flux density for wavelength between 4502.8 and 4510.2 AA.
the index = 19.4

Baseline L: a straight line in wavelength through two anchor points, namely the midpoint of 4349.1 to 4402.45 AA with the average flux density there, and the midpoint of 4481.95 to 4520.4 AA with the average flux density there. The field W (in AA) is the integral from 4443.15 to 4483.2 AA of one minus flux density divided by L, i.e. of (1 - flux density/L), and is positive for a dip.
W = -1.2 AA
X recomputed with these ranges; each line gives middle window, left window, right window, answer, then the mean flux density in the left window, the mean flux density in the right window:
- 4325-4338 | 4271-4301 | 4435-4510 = 1.08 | 15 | 18.1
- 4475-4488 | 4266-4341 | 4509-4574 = -2.03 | 14.7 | 17.8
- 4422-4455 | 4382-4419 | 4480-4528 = 0.88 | 16.4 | 17.8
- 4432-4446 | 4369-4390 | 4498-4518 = 0.23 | 15.8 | 19.1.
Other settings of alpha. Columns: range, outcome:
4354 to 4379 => 15.6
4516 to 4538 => 16.3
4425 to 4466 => 17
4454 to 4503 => 18.2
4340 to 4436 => 15.6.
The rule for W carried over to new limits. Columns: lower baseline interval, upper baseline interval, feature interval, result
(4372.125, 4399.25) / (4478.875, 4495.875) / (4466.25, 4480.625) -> -0.9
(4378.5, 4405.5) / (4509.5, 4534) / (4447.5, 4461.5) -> -0.8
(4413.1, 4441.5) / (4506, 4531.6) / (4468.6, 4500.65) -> -3.0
